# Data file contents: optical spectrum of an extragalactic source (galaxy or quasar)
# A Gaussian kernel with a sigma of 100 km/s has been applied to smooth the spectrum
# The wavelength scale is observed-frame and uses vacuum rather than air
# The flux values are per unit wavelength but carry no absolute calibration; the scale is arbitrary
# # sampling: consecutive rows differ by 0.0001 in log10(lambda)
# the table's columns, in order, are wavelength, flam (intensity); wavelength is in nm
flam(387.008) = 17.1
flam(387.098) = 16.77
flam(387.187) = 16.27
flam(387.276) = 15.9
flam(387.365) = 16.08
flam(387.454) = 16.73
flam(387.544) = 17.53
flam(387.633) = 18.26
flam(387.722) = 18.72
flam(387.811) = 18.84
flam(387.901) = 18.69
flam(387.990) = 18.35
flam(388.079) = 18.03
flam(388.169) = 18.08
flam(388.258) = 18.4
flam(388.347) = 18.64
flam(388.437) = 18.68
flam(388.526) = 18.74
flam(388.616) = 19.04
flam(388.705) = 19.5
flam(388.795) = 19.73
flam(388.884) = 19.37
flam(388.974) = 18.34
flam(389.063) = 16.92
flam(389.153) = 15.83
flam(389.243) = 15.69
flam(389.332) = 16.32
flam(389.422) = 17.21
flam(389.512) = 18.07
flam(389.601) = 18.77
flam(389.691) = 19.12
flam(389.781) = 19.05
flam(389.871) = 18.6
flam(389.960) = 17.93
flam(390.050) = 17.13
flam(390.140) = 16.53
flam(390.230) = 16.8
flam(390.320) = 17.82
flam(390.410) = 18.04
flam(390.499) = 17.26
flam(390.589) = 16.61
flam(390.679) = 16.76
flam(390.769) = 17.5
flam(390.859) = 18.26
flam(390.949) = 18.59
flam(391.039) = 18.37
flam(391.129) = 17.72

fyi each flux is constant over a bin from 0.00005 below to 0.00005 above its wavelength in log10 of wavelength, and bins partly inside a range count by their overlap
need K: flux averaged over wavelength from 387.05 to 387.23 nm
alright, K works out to 16.5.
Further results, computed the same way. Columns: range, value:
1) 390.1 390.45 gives 17.3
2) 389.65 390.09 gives 18.4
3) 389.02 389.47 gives 16.4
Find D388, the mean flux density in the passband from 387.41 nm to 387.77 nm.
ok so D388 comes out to 17.8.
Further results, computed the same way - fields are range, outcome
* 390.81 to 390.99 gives 18.4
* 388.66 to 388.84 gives 19.7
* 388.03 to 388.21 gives 18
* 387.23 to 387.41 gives 16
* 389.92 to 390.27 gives 17.1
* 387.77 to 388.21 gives 18.4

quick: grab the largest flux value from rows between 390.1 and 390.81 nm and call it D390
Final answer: 18.04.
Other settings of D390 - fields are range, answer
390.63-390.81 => 17.5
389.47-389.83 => 19.12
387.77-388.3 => 18.84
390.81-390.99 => 18.59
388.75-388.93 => 19.73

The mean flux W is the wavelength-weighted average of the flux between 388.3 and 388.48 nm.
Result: 18.6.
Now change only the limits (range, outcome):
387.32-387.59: 16.8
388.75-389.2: 18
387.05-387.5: 16.3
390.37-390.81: 17.3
